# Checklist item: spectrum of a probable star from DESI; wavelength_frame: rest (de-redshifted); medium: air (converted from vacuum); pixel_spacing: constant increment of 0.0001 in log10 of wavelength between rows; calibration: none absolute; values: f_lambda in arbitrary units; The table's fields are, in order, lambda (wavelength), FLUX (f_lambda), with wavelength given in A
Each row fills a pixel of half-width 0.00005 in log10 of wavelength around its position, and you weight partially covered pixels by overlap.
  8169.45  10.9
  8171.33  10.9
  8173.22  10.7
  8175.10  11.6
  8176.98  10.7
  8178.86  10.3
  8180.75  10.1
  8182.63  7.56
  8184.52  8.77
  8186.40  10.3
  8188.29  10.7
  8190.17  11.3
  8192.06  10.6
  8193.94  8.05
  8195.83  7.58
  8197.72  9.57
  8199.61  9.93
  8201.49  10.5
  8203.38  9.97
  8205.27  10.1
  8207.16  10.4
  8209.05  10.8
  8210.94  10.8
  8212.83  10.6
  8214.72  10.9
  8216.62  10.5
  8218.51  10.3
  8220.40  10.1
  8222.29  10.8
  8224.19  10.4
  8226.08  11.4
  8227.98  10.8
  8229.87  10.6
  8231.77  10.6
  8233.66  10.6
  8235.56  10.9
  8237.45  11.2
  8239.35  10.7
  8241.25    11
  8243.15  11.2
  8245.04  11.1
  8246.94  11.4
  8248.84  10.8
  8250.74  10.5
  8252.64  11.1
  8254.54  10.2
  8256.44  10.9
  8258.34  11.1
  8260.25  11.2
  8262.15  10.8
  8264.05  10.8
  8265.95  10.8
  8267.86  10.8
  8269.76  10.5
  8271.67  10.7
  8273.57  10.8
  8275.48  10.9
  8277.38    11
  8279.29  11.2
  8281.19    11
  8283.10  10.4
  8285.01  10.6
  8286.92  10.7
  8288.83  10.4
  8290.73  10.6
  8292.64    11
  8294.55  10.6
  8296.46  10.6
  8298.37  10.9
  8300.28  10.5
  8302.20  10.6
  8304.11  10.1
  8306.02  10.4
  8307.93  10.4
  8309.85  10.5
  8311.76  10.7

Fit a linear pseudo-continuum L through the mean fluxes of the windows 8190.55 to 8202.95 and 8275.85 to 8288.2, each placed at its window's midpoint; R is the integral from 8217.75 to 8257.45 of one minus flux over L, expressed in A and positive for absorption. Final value -2.7 A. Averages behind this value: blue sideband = 9.49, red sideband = 10.8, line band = 10.8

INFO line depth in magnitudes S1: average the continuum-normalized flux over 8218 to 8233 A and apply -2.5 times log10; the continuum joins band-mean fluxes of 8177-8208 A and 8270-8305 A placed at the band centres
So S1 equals -0.06 mag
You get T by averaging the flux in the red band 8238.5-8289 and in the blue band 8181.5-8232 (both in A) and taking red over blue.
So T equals 1.07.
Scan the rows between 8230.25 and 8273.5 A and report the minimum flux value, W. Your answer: 10.2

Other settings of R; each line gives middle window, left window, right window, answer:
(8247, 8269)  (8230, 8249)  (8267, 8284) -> 0.1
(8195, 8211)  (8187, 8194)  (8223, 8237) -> 0.9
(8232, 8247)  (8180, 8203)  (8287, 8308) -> -1.4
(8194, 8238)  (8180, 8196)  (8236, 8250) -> -0.2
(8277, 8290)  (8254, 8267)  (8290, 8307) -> -0.1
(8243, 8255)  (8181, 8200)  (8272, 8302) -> -0.8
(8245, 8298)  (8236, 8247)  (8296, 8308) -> 0.0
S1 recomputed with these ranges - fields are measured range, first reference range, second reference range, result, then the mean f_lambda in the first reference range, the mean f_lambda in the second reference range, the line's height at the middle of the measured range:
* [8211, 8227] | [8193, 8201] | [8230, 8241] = -0.07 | 8.89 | 10.8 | 9.98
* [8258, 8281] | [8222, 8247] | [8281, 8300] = -0.01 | 10.9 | 10.7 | 10.7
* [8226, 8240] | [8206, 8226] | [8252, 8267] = -0.01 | 10.6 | 10.9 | 10.7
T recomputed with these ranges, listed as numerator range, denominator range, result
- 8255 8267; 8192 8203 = 1.17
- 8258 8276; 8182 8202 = 1.13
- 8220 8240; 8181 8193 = 1.09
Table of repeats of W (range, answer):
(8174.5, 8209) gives 7.56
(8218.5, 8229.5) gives 10.1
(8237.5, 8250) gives 10.7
